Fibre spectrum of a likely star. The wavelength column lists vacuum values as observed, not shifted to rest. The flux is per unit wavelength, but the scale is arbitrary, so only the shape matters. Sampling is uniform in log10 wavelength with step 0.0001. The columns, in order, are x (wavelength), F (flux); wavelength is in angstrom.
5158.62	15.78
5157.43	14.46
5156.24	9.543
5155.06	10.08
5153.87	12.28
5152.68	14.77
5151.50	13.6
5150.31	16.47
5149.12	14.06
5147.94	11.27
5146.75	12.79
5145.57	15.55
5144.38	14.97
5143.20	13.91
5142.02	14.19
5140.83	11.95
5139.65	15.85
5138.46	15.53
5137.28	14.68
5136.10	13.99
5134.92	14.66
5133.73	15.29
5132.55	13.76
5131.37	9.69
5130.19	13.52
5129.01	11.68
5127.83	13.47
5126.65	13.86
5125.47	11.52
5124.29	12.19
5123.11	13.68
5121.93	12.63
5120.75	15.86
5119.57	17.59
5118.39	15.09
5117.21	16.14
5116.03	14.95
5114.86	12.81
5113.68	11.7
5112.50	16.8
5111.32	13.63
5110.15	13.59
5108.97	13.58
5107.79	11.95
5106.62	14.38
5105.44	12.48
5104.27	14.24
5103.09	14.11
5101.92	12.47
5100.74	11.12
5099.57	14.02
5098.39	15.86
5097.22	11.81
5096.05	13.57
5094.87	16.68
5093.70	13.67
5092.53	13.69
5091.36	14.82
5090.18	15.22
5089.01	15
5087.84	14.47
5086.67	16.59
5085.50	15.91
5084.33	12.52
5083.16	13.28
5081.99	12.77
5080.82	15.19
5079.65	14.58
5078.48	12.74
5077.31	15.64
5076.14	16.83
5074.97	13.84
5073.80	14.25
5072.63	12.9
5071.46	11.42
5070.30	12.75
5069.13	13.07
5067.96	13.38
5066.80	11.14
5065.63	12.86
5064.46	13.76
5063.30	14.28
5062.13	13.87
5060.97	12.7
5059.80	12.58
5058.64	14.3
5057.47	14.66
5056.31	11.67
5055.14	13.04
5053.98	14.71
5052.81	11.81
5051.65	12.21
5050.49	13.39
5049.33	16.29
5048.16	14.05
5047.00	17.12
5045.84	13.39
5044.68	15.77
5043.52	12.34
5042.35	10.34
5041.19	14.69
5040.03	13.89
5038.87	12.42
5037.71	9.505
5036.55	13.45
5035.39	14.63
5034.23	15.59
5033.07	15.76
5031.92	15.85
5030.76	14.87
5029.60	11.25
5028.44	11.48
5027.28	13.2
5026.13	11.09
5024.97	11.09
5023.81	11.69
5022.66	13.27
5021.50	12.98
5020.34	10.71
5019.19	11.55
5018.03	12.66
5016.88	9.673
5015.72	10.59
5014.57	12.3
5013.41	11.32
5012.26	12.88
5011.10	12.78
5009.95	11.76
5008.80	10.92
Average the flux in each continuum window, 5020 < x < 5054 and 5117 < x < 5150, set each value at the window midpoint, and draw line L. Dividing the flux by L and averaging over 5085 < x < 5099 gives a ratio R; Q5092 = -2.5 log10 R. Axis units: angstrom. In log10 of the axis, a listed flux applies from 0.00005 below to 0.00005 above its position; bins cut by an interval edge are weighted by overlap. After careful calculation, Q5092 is -0.086 mag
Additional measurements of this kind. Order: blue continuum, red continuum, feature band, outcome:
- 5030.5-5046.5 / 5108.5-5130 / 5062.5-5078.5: 0.02 mag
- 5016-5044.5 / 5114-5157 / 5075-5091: -0.11 mag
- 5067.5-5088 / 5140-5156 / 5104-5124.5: -0.03 mag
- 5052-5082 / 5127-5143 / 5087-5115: -0.02 mag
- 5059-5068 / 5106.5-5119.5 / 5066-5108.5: -0.02 mag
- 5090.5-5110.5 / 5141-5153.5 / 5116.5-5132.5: 0.02 mag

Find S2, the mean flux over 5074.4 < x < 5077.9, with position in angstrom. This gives 15.4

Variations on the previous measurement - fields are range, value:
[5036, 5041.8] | 12.8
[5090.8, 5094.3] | 14.1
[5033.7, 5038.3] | 13.3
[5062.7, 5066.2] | 13.6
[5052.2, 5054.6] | 13.2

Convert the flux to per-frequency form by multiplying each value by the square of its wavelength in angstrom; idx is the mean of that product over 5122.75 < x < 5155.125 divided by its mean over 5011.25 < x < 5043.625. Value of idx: 1.1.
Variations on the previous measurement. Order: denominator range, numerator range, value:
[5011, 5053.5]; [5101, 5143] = 1.11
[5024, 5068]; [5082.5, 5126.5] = 1.07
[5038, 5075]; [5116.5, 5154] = 1.08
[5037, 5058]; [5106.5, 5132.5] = 1.05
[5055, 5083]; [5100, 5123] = 1.05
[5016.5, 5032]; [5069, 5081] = 1.17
